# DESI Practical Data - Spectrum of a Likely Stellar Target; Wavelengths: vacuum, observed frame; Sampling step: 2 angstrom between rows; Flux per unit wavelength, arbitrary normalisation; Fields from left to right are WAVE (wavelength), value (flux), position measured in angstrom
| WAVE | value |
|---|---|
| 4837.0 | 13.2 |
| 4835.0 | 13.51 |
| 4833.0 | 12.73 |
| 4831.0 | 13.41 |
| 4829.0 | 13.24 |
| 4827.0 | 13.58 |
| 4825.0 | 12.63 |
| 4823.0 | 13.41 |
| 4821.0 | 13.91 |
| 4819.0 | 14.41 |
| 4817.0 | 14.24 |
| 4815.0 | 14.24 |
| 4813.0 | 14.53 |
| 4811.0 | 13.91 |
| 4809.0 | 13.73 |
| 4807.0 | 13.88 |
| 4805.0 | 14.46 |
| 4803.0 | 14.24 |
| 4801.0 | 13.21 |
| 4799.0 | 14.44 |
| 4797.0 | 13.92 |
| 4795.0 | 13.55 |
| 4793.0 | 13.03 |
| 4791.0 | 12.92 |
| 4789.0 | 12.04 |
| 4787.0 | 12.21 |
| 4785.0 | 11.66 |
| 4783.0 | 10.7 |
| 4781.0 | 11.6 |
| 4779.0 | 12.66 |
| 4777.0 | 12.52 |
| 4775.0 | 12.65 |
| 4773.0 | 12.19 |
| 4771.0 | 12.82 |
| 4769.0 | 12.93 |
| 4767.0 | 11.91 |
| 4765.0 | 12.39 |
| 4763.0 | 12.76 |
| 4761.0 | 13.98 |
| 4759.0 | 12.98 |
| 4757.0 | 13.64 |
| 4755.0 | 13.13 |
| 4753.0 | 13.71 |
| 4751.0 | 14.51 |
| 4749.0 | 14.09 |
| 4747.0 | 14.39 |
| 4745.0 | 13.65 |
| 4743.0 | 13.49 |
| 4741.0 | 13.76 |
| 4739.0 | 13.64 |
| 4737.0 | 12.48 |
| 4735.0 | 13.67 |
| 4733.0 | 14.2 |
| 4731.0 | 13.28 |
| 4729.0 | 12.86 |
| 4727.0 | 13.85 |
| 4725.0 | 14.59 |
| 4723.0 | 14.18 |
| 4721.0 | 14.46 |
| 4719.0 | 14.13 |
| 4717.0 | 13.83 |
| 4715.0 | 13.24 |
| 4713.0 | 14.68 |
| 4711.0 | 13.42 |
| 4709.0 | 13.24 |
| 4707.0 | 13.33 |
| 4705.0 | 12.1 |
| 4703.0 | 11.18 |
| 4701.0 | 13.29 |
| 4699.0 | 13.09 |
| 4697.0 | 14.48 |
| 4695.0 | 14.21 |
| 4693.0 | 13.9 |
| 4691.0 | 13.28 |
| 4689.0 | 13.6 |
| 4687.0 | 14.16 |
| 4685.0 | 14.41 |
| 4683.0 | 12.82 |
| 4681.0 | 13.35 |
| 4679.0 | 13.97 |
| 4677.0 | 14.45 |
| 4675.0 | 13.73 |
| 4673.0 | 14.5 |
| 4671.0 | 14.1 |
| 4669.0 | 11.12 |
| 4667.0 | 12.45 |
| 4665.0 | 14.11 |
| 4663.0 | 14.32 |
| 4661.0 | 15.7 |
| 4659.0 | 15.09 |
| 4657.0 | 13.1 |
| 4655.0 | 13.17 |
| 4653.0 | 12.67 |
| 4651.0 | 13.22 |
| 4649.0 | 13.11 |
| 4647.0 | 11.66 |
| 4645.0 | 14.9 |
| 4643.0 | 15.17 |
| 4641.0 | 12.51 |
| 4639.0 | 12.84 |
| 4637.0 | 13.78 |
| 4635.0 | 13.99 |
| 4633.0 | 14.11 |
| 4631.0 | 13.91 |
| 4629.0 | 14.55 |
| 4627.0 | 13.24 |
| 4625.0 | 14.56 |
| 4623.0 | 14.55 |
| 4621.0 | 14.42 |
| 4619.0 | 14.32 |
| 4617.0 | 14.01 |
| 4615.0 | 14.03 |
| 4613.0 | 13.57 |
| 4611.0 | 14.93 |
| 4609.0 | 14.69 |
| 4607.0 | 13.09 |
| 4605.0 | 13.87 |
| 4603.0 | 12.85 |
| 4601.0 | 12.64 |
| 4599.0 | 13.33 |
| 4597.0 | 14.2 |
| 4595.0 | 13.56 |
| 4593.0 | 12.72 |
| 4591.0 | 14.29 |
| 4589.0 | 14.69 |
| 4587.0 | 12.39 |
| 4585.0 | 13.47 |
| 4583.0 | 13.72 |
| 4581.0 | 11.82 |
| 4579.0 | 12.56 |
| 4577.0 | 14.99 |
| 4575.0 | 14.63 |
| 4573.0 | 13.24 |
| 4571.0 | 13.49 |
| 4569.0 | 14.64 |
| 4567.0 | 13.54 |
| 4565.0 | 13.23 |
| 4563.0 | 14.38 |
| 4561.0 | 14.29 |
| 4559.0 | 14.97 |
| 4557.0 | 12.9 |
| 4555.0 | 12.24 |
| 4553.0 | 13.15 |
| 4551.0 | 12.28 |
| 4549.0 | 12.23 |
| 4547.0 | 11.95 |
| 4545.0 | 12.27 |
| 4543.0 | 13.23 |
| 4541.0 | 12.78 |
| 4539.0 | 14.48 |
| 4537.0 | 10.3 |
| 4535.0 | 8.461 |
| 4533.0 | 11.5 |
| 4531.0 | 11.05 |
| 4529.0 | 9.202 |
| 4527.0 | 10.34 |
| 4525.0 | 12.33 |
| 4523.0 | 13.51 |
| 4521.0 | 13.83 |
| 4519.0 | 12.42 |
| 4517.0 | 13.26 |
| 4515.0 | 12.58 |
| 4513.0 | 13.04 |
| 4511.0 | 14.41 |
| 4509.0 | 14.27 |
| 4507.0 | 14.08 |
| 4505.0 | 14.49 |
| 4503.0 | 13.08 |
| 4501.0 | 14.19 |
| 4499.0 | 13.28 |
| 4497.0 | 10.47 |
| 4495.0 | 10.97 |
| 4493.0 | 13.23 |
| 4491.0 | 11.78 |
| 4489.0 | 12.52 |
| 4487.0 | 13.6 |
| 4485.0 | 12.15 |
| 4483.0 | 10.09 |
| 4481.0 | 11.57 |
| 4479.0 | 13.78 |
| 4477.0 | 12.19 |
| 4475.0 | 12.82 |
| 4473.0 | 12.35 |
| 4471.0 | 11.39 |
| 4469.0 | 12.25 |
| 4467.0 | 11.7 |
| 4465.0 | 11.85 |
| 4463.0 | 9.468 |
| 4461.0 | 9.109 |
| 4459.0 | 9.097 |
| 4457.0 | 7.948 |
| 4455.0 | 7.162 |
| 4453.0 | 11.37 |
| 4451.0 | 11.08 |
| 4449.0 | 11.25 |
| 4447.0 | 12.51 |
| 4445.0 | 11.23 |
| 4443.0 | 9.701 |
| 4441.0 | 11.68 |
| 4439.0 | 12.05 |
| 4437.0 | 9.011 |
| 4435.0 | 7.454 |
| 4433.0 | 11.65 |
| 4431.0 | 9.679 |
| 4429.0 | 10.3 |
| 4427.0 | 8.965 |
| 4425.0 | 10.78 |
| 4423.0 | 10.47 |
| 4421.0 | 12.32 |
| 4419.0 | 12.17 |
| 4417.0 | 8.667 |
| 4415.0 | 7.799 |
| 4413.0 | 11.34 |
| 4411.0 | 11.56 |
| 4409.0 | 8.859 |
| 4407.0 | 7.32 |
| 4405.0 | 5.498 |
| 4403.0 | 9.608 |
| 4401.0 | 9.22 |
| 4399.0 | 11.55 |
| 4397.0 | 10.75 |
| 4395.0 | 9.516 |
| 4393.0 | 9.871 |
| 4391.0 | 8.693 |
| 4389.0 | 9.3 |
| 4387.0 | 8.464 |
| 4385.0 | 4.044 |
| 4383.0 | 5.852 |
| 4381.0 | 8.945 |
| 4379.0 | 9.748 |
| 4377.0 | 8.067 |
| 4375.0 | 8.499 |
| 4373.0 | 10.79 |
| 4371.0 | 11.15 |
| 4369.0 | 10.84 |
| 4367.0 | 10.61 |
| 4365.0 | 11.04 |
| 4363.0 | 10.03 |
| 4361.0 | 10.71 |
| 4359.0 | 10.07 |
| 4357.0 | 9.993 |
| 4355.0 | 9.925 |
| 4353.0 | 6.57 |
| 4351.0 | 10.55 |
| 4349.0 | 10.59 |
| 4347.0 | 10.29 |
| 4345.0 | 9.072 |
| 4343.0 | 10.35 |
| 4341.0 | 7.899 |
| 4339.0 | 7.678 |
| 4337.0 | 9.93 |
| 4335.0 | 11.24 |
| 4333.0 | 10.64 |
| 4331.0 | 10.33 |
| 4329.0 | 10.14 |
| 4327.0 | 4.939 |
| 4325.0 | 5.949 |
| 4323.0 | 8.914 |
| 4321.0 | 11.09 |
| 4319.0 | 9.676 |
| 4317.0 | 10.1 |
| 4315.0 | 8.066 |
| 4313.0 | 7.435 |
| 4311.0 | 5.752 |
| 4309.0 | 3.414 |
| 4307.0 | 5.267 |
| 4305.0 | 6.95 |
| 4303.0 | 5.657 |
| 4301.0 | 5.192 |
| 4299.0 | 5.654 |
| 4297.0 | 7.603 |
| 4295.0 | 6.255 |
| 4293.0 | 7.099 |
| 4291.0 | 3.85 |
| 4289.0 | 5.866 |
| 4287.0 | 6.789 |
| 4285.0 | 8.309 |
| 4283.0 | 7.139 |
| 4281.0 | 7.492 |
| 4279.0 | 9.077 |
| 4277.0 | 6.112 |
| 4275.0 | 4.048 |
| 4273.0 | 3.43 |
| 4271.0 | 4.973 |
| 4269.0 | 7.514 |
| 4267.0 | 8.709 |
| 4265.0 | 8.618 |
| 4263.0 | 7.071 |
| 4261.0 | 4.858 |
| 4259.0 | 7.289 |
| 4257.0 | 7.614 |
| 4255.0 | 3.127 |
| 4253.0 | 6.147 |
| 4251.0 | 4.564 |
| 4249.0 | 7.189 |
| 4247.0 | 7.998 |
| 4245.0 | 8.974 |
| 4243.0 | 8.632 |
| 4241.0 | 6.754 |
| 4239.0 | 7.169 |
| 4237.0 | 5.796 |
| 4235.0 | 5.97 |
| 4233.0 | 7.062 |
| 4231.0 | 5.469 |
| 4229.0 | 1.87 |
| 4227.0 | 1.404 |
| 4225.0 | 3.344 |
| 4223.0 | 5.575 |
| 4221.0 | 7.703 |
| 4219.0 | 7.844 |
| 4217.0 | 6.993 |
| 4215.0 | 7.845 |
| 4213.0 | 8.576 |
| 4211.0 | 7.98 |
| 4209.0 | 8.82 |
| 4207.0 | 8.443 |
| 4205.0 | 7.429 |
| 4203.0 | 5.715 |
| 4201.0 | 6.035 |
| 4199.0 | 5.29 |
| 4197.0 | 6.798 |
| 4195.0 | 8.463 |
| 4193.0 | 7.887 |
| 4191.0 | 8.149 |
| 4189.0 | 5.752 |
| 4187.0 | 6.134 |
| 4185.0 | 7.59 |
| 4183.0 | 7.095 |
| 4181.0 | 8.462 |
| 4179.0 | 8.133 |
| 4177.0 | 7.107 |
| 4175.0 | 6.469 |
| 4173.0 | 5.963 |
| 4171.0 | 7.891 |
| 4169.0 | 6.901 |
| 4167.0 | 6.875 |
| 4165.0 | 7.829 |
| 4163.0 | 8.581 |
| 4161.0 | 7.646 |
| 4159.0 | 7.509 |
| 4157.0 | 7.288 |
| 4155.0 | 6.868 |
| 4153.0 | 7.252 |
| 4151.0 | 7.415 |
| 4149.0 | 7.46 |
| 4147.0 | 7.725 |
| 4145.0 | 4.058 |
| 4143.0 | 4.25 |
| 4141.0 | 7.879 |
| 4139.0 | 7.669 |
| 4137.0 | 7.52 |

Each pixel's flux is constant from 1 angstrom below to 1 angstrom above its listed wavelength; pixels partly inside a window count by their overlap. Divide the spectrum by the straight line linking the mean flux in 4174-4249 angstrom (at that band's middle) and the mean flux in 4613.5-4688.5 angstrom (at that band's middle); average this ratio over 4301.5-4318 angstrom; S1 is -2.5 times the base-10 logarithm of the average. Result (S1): 0.272 mag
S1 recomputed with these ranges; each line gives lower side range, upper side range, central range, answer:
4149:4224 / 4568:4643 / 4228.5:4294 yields 0.29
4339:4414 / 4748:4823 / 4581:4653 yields -0.18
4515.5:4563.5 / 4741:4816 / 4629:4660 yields -0.07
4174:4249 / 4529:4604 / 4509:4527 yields -0.08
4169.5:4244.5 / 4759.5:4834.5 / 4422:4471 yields -0.11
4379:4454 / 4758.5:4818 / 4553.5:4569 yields -0.23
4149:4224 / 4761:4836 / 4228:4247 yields 0.20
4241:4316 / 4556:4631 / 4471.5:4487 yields -0.10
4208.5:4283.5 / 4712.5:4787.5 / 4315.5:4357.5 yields -0.21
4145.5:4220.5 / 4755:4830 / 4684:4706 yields -0.10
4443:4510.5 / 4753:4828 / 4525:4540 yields 0.11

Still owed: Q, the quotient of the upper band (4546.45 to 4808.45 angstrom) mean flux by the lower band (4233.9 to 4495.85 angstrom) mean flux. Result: 1.51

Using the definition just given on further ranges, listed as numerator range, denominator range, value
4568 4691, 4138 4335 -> 1.98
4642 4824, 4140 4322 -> 1.99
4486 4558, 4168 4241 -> 1.86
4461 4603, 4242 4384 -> 1.61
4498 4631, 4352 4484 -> 1.32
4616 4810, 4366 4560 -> 1.22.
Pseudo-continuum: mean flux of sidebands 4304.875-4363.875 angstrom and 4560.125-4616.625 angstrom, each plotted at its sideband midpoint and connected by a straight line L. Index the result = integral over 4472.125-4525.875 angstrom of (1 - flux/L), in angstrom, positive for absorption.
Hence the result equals -3.9 angstrom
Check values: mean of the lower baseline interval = 8.81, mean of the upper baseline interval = 13.7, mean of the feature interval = 12.8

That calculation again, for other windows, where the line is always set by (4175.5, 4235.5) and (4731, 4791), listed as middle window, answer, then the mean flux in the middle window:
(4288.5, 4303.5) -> 3.53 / 5.91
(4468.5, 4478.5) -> -2.61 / 12.3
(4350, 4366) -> -2.72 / 9.86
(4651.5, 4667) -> -2.70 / 13.9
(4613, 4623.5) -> -2.60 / 14.2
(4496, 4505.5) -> -2.82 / 13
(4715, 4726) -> -1.43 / 14.1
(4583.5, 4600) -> -3.75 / 13.6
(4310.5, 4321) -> -0.85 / 8.6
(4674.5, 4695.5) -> -2.91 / 13.8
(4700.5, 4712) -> -0.35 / 12.7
